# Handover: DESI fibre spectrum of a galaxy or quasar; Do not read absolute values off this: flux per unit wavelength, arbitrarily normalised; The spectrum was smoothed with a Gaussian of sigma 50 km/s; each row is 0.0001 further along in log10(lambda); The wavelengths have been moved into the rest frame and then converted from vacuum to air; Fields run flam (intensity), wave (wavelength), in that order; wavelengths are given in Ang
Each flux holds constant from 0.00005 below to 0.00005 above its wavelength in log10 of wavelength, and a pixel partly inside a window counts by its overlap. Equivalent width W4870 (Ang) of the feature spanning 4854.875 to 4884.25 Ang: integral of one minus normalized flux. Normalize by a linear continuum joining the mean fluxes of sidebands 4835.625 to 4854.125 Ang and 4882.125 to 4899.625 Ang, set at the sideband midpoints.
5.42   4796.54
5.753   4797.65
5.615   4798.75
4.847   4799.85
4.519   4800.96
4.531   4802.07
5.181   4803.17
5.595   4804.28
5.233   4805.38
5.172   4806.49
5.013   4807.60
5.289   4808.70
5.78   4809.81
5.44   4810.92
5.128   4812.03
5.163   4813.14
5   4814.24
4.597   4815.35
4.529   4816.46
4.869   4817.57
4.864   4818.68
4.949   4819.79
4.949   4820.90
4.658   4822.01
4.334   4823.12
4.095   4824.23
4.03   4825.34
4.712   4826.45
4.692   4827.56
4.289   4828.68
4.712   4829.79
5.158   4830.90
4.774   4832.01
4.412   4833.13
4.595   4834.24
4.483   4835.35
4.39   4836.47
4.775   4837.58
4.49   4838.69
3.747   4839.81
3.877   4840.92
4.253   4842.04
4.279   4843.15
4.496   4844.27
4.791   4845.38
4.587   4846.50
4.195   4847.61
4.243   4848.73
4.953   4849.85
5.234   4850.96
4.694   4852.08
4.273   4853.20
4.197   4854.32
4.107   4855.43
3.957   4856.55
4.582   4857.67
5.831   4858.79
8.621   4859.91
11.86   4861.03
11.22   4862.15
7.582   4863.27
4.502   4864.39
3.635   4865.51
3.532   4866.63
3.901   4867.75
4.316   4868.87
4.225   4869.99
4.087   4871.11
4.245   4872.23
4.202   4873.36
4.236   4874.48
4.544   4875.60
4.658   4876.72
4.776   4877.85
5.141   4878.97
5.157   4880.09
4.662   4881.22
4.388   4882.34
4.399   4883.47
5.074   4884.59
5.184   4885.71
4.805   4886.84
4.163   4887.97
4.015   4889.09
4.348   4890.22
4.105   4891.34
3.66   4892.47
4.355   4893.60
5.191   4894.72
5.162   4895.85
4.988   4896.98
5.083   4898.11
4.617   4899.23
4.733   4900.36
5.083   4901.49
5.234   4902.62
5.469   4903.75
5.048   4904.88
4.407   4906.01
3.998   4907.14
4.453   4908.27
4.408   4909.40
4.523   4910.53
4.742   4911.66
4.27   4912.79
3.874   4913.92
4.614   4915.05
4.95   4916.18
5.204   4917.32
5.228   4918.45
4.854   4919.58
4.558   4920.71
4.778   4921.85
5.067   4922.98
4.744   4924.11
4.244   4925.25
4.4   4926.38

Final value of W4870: -4.6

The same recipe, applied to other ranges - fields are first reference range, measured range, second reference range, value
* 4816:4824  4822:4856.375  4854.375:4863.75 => 7.94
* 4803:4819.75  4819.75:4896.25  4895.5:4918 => 2.15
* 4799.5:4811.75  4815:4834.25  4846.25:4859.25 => 1.12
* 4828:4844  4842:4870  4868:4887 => -4.72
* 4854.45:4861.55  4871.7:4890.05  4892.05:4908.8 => 2.96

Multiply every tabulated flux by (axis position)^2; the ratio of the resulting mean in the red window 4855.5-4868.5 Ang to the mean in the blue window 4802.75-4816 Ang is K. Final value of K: 1.21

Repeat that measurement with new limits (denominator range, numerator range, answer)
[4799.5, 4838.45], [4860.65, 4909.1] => 1.05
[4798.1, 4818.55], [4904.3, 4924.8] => 0.96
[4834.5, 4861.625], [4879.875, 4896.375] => 0.93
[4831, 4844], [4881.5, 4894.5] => 1.03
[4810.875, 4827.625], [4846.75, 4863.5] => 1.27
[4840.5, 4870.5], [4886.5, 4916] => 0.90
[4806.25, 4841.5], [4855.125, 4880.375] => 1.16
